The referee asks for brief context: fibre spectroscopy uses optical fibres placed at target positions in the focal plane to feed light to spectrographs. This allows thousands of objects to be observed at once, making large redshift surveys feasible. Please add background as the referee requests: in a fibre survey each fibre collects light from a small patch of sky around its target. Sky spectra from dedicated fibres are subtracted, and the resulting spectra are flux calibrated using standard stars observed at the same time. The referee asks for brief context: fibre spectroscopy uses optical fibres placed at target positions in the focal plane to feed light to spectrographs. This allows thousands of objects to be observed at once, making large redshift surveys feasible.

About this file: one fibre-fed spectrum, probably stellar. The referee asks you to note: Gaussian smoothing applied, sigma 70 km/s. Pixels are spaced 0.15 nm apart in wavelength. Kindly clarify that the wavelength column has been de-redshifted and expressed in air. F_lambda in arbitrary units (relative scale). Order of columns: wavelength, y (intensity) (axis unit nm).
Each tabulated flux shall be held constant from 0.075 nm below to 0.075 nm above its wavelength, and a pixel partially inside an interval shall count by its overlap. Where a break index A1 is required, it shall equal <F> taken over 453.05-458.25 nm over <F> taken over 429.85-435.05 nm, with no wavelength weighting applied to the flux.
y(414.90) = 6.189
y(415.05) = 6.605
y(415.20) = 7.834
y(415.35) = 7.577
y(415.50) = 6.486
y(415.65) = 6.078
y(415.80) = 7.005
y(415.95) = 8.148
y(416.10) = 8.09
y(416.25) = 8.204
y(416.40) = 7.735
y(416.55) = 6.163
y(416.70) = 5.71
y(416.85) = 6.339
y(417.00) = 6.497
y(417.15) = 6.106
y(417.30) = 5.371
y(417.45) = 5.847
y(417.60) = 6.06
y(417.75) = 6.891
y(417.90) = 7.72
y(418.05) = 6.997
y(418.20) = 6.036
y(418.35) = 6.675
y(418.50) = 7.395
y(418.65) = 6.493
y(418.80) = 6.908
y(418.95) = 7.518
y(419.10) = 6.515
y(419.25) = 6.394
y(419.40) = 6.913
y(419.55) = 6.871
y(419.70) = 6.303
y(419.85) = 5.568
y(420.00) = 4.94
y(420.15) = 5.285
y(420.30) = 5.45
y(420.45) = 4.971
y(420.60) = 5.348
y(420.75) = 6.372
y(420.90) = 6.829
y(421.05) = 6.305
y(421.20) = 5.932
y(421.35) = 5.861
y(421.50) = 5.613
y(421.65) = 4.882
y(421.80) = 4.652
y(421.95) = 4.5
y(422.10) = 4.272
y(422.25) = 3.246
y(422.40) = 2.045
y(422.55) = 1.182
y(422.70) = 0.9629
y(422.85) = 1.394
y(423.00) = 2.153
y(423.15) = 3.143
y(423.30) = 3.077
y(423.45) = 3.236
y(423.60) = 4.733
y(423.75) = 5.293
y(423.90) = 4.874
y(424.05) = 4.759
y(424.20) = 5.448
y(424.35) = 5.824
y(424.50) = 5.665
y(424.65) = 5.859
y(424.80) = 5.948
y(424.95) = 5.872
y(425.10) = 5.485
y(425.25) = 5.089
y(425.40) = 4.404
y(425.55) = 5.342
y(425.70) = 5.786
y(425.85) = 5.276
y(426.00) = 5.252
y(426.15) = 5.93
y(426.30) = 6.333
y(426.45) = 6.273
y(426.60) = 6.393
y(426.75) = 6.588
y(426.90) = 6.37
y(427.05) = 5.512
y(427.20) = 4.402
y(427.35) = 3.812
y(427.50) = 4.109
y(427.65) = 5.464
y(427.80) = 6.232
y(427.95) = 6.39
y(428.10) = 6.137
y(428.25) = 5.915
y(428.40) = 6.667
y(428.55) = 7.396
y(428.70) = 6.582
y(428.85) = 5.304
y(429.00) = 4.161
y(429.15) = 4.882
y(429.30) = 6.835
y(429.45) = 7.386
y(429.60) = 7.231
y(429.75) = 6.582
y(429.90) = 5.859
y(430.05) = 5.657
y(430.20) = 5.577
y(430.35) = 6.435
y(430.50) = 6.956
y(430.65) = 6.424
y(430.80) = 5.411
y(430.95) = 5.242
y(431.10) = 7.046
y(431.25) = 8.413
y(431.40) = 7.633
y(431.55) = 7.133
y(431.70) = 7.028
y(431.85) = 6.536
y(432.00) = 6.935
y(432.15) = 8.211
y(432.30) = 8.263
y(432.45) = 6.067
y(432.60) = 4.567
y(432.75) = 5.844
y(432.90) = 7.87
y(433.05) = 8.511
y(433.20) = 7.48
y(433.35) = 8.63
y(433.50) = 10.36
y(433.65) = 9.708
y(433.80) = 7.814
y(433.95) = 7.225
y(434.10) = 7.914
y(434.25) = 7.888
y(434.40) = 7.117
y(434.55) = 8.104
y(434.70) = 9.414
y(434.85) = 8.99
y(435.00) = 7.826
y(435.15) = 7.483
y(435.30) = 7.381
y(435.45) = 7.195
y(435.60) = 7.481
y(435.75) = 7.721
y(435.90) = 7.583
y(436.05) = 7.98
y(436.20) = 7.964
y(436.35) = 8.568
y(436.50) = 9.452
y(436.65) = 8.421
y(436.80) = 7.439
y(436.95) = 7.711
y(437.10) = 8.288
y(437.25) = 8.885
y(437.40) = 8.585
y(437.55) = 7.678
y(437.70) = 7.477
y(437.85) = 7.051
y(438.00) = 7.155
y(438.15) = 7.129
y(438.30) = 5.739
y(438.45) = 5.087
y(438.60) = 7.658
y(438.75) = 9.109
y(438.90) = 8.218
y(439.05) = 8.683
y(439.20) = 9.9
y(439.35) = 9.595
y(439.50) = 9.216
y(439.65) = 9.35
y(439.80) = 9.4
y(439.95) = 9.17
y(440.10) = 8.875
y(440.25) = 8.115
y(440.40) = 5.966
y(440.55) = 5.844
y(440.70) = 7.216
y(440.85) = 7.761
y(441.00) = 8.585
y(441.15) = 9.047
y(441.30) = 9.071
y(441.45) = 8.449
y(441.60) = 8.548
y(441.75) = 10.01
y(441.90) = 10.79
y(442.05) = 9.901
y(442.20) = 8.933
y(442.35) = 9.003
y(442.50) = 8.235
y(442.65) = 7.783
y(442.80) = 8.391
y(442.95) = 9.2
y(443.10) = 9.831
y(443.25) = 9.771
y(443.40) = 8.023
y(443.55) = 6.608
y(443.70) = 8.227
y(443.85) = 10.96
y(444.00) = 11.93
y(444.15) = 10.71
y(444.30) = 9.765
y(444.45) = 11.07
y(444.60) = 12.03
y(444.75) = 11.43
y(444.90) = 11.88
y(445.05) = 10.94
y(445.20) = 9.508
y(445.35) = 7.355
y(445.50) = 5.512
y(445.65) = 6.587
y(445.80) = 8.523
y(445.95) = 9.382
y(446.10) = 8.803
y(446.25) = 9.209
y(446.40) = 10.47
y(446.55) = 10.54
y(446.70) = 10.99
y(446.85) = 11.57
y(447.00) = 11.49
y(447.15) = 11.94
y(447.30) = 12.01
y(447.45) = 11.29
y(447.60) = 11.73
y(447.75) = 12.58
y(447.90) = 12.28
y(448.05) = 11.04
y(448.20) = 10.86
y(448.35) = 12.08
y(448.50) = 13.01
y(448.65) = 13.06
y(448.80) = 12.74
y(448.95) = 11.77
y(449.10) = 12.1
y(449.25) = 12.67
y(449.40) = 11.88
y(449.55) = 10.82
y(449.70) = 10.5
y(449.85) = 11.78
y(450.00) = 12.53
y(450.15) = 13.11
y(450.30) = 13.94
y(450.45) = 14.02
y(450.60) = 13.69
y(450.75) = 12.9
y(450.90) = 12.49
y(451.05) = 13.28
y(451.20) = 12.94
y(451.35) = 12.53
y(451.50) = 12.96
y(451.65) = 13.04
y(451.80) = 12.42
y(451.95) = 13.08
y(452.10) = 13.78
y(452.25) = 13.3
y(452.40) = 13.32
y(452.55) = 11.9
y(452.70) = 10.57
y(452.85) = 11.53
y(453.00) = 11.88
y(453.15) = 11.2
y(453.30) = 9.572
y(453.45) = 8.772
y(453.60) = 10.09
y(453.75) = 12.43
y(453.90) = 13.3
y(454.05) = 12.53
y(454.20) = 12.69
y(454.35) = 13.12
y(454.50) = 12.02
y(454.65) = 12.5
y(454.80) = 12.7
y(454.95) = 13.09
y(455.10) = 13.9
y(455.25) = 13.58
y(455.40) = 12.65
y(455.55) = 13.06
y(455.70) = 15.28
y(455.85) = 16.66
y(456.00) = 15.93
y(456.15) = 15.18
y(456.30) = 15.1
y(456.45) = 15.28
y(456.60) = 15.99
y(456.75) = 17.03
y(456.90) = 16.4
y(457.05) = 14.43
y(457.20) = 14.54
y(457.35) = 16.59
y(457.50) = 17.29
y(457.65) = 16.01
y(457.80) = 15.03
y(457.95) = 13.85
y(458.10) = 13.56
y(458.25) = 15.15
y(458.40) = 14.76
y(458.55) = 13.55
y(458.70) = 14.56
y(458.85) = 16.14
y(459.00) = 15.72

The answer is 1.89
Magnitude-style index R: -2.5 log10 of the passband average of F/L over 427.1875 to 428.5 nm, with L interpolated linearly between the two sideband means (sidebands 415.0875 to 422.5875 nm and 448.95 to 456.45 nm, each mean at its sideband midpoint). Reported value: 0.38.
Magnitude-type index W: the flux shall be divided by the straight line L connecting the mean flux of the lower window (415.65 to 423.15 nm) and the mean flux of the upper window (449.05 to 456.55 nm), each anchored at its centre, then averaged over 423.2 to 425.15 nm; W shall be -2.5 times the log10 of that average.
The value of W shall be 0.31 mag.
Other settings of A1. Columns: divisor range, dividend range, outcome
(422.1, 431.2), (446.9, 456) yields 2.37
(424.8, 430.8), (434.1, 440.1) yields 1.38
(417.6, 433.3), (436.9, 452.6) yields 1.76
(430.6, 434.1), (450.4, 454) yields 1.67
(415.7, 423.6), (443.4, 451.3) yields 2.00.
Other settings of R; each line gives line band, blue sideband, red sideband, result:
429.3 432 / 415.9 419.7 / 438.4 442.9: 0.172 mag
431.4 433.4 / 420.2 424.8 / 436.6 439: -0.104 mag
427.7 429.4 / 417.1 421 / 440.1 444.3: 0.206 mag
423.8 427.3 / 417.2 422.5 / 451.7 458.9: 0.261 mag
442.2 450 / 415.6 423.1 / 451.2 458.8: 0.121 mag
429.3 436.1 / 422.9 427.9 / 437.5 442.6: -0.095 mag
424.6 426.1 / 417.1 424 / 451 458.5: 0.178 mag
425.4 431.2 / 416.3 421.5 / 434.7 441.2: 0.206 mag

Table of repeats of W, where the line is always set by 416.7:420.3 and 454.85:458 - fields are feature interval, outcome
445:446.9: 0.36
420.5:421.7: 0.18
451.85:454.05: 0.21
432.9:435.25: 0.20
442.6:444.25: 0.29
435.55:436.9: 0.28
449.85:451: 0.05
